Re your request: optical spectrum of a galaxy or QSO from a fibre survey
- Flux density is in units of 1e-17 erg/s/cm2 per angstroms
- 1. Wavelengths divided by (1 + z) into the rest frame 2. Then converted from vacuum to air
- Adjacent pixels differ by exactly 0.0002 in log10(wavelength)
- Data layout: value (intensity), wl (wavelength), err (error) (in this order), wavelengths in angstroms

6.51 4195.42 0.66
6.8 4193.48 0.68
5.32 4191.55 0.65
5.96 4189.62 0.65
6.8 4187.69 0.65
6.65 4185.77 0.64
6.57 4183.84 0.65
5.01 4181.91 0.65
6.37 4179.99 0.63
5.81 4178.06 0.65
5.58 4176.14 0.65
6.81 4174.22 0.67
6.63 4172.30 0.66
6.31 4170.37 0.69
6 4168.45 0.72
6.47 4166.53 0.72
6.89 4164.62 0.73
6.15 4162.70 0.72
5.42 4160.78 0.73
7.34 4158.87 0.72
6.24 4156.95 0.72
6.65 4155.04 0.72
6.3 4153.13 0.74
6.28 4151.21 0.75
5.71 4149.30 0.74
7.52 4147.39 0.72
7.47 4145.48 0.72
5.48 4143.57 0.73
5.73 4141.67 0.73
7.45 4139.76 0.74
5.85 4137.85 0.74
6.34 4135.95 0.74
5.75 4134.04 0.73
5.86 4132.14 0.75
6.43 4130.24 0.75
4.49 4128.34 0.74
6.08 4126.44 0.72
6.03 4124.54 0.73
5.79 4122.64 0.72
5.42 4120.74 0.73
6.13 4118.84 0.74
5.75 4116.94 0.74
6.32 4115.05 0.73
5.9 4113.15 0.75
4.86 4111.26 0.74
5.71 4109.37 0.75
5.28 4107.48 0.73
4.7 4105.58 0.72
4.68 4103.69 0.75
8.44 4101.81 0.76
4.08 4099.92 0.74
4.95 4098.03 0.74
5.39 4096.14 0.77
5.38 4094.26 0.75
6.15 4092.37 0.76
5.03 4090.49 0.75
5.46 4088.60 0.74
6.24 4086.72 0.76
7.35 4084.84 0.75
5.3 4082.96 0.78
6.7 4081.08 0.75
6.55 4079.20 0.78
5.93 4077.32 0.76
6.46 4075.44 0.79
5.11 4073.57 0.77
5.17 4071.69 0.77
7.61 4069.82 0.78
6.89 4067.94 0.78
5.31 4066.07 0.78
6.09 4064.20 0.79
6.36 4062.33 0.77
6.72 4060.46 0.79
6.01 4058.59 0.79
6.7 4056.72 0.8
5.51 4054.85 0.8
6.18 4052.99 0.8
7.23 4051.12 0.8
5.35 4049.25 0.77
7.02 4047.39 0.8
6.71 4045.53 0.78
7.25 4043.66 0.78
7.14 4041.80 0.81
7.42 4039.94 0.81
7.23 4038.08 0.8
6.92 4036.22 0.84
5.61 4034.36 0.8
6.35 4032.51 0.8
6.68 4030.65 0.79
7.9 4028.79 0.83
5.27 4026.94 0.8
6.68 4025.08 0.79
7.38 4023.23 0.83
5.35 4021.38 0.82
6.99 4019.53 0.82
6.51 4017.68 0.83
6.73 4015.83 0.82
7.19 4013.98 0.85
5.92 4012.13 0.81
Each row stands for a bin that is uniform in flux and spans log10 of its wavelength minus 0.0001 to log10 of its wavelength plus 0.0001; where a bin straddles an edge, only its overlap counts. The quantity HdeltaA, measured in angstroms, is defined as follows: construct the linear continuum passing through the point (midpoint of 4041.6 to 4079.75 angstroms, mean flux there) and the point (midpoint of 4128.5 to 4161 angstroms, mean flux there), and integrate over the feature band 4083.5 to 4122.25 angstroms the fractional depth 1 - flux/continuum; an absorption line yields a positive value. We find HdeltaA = 4.1 angstroms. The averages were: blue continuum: 6.33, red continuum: 6.32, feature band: 5.66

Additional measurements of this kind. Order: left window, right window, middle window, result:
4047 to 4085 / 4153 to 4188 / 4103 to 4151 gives 3.01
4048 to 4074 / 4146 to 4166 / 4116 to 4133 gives 1.61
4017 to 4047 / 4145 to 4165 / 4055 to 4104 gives 4.64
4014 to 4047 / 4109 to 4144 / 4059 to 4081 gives 0.56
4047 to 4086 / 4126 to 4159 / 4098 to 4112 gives 1.98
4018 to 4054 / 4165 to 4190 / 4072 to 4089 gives 1.10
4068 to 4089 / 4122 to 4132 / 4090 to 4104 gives 1.12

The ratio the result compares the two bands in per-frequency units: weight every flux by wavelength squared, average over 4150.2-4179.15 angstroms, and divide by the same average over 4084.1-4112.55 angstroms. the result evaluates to 1.17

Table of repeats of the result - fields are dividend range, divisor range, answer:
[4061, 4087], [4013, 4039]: 0.96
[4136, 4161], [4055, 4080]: 1.08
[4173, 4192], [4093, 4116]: 1.16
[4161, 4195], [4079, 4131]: 1.13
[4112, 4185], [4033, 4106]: 1.04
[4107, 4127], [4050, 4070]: 0.93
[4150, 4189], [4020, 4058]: 1.02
